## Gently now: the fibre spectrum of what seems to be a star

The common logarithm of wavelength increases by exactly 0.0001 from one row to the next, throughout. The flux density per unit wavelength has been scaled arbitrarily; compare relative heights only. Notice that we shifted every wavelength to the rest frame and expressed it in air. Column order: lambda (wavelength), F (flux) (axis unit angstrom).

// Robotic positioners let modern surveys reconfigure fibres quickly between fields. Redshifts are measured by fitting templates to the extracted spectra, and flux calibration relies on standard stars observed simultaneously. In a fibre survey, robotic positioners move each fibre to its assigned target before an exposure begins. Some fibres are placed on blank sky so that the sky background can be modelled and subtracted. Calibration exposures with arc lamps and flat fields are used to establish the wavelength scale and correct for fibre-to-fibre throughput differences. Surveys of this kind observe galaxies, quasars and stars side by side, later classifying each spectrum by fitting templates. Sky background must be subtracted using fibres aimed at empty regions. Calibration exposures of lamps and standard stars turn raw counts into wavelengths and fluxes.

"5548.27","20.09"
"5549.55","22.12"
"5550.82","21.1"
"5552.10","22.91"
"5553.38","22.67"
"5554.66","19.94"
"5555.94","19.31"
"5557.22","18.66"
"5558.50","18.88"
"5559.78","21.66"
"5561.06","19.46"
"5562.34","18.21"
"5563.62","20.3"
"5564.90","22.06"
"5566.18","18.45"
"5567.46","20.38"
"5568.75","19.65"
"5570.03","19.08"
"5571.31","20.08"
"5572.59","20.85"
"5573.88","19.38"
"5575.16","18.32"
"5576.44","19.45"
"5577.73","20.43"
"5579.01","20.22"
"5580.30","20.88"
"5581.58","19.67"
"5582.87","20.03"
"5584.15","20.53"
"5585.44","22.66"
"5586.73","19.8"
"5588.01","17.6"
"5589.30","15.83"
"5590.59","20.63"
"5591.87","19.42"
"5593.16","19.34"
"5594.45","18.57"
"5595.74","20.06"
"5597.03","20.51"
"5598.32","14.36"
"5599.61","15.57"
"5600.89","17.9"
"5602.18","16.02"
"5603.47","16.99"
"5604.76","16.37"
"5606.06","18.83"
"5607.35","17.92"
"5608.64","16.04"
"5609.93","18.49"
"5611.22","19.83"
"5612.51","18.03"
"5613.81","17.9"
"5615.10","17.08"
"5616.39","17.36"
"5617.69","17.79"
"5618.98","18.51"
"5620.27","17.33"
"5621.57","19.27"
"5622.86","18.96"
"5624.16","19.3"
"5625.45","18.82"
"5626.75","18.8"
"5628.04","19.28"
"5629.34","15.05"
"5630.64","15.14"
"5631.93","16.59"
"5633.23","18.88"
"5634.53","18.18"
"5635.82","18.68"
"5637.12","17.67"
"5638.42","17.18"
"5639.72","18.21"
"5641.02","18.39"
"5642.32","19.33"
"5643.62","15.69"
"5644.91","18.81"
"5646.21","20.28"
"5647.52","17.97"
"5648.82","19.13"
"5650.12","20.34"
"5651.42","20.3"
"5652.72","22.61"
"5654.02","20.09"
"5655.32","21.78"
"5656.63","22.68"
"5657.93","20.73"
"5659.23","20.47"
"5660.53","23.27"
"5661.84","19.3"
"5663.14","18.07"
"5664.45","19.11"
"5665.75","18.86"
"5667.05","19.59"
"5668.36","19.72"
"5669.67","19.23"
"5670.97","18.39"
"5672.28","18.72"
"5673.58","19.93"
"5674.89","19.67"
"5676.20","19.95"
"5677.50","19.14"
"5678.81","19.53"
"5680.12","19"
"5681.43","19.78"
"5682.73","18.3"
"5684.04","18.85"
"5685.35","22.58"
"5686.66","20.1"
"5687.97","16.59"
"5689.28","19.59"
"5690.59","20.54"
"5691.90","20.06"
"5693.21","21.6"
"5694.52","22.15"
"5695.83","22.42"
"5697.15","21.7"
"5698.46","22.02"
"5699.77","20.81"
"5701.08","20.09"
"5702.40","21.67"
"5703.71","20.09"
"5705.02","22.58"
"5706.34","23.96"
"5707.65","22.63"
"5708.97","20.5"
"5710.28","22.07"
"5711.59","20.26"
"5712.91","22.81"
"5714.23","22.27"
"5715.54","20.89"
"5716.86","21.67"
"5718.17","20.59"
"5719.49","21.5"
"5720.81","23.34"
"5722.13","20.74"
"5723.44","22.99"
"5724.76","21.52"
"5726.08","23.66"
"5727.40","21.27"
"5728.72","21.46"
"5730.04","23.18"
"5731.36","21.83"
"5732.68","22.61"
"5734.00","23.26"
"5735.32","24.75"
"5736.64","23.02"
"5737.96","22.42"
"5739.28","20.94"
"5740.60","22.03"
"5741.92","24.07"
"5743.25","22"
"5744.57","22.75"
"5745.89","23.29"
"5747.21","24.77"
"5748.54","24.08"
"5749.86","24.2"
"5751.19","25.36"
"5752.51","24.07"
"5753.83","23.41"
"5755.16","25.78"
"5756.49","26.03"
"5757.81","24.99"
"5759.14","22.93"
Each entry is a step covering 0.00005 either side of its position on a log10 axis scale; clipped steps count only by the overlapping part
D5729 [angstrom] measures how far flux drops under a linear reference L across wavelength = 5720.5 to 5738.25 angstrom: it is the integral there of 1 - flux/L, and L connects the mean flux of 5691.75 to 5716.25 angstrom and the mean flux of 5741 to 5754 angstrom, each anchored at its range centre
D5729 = 0.3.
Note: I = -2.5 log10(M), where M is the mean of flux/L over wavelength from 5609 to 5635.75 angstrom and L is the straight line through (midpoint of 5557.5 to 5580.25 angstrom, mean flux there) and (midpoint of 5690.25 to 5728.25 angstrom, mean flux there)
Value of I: 0.14 mag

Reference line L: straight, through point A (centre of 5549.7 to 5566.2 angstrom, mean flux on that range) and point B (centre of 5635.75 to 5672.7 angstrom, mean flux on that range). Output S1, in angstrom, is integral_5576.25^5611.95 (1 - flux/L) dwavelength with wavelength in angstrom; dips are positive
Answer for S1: 2.4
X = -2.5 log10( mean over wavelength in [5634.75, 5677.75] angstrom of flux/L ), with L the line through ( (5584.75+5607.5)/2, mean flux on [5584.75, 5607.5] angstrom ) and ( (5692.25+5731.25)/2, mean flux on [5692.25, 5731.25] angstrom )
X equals 0.03 mag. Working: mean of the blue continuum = 18.2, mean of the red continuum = 21.8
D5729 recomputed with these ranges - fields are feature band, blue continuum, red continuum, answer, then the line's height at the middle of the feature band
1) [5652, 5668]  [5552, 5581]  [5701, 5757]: 0.7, 21.5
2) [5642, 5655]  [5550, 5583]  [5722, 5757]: 1.2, 21.6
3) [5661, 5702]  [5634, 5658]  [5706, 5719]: 1.5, 20.6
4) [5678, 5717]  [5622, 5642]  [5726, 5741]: 0.0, 20.9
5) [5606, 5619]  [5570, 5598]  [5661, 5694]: 1.1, 19.6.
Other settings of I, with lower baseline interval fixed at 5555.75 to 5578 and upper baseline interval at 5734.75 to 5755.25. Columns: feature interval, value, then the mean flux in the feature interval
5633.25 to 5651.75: 0.150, 18.6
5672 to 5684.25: 0.144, 19.3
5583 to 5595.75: 0.040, 19.4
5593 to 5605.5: 0.166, 17.5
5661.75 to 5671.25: 0.148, 19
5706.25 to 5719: 0.055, 21.7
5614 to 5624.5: 0.148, 18.2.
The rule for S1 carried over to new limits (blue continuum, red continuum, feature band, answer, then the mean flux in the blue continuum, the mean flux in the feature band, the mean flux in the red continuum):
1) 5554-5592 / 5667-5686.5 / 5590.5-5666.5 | 3.9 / 19.7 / 18.6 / 19.5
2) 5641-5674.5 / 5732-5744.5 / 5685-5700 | 0.2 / 19.7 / 20.8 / 22.8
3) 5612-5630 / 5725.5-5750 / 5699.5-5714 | 0.0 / 18.1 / 21.6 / 22.9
